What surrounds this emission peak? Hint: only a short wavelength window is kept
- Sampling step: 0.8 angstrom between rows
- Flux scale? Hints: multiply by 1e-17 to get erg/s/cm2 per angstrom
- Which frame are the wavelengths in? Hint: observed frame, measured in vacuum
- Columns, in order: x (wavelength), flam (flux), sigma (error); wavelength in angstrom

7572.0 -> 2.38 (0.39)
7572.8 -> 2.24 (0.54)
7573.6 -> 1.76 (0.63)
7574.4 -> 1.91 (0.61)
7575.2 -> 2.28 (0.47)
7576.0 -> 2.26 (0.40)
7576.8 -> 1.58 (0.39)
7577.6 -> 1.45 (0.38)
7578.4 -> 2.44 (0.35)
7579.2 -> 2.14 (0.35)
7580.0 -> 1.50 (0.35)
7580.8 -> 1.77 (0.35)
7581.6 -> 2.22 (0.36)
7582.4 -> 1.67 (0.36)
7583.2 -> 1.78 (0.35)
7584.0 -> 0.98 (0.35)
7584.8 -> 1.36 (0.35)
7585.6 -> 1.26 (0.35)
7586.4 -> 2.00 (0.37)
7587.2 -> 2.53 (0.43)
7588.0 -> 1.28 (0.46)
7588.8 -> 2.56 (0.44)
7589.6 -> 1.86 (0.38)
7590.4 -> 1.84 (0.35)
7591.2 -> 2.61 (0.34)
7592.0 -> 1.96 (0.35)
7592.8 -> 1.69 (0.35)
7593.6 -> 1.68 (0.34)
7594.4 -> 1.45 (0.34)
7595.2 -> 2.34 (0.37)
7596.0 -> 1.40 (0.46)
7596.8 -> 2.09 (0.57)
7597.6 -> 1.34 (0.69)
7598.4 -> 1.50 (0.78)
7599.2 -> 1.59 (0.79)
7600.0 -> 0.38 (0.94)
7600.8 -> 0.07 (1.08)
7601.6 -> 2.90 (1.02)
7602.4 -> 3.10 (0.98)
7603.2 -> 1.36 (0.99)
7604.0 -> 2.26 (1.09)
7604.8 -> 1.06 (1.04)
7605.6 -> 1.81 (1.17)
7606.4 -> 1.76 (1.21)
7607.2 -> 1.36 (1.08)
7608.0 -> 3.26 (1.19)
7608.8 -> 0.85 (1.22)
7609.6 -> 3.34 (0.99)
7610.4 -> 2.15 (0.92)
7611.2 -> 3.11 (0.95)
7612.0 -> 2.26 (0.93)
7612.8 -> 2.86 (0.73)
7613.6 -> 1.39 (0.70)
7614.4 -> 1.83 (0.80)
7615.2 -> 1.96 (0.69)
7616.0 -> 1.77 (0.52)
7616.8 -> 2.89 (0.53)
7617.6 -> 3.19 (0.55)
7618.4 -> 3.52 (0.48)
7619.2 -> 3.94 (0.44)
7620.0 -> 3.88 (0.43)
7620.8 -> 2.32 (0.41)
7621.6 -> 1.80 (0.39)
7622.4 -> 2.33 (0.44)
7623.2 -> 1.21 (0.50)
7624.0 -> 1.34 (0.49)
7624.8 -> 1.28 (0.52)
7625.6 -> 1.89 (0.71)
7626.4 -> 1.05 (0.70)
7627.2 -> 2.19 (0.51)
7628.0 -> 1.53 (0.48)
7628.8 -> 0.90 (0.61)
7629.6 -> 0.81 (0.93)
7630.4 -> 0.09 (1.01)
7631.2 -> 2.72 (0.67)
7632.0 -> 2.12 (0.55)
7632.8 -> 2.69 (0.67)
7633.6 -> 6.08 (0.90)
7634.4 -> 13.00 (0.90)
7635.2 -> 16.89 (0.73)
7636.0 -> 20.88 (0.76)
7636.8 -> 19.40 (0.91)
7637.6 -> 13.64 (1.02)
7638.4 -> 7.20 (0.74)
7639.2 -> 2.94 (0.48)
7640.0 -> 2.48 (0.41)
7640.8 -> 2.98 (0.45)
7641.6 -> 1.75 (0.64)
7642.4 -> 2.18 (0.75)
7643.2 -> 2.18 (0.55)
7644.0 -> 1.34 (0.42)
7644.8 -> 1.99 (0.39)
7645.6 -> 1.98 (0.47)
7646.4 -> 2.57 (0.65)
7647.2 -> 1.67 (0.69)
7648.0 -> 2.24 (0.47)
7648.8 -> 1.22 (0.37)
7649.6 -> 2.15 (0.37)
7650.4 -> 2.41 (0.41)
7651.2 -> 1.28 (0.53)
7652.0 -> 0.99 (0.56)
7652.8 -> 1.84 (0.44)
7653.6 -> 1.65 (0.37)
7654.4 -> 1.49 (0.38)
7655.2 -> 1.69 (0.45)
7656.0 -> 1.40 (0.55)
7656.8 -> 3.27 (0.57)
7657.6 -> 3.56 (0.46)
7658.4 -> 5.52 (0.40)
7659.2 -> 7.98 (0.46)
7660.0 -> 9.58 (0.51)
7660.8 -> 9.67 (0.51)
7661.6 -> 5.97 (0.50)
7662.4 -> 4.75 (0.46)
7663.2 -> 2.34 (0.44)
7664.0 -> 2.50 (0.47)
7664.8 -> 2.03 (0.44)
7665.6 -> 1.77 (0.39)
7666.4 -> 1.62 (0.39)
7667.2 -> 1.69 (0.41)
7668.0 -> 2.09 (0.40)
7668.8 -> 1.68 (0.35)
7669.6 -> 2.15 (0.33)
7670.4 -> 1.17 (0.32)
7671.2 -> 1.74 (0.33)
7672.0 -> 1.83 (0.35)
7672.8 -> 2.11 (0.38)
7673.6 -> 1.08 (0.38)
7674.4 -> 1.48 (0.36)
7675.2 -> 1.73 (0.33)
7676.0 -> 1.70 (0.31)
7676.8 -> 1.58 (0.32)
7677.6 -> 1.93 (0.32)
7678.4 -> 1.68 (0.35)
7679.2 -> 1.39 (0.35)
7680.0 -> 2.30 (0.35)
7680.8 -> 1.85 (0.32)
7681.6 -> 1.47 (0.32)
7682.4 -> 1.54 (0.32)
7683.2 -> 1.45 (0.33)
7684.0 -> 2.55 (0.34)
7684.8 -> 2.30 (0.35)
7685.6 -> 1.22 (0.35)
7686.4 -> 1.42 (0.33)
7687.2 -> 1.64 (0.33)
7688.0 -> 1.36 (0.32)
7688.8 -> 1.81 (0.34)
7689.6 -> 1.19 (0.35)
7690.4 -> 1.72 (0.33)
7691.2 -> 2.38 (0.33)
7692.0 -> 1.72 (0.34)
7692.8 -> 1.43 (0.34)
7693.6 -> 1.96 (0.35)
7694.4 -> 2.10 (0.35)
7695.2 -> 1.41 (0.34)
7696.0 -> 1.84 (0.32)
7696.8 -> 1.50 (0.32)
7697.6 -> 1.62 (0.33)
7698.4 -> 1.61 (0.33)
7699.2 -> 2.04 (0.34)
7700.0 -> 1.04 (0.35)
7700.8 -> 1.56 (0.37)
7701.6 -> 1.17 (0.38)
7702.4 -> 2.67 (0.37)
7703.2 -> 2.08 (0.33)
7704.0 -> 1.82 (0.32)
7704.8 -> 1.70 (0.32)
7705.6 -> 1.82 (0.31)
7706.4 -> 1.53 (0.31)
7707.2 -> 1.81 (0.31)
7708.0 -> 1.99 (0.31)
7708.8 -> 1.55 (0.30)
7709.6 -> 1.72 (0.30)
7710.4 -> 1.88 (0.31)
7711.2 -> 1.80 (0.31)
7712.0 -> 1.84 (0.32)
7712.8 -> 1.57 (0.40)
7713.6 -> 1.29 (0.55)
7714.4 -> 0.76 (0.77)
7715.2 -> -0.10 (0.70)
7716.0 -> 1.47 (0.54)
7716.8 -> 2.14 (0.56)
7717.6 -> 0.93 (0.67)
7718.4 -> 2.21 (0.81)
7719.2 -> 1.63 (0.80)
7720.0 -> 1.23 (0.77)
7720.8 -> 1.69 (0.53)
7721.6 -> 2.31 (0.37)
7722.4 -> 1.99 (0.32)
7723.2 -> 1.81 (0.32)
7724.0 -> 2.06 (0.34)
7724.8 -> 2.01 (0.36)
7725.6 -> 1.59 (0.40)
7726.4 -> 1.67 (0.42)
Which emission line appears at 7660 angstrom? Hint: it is [N II]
